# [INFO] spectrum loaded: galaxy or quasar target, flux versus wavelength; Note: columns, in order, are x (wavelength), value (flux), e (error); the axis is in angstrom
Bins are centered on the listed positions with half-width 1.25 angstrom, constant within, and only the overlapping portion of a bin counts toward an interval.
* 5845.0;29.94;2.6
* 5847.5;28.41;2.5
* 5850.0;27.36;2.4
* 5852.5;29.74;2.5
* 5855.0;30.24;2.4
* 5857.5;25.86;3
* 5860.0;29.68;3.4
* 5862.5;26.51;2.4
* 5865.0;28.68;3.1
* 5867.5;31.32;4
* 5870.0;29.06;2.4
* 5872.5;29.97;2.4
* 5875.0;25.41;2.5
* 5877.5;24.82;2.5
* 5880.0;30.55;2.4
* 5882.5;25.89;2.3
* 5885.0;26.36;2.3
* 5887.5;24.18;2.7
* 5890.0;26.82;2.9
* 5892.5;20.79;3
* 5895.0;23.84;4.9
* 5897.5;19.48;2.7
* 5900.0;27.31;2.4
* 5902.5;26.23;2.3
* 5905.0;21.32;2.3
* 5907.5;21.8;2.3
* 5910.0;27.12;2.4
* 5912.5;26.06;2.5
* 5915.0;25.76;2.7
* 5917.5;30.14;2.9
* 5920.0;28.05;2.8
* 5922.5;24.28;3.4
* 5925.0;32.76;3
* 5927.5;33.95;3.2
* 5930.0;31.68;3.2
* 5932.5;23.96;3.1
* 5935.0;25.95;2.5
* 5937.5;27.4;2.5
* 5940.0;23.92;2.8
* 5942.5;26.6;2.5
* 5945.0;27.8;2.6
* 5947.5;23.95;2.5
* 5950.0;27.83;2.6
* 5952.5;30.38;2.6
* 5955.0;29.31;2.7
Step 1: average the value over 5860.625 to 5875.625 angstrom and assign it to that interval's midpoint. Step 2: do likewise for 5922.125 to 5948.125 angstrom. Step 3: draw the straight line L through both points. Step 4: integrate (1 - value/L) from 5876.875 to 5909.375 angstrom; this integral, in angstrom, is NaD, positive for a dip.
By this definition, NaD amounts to 4.24 angstrom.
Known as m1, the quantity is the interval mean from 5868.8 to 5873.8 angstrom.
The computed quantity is 29.5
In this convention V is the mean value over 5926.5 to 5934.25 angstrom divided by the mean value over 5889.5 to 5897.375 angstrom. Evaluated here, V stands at 1.3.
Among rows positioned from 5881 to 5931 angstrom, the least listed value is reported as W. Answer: 19.48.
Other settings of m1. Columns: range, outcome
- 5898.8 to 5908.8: 24.2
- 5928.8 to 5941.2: 26.6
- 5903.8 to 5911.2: 23.4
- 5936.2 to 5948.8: 25.9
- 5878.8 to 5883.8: 28.2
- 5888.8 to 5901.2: 23.6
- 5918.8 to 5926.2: 28.3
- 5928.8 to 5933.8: 27.8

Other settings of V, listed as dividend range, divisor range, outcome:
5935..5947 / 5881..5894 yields 1.05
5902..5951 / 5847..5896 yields 0.98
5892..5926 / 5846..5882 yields 0.90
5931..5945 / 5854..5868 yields 0.91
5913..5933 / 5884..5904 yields 1.19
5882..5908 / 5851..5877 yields 0.84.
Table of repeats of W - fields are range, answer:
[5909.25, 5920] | 25.76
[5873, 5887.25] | 24.82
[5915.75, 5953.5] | 23.92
